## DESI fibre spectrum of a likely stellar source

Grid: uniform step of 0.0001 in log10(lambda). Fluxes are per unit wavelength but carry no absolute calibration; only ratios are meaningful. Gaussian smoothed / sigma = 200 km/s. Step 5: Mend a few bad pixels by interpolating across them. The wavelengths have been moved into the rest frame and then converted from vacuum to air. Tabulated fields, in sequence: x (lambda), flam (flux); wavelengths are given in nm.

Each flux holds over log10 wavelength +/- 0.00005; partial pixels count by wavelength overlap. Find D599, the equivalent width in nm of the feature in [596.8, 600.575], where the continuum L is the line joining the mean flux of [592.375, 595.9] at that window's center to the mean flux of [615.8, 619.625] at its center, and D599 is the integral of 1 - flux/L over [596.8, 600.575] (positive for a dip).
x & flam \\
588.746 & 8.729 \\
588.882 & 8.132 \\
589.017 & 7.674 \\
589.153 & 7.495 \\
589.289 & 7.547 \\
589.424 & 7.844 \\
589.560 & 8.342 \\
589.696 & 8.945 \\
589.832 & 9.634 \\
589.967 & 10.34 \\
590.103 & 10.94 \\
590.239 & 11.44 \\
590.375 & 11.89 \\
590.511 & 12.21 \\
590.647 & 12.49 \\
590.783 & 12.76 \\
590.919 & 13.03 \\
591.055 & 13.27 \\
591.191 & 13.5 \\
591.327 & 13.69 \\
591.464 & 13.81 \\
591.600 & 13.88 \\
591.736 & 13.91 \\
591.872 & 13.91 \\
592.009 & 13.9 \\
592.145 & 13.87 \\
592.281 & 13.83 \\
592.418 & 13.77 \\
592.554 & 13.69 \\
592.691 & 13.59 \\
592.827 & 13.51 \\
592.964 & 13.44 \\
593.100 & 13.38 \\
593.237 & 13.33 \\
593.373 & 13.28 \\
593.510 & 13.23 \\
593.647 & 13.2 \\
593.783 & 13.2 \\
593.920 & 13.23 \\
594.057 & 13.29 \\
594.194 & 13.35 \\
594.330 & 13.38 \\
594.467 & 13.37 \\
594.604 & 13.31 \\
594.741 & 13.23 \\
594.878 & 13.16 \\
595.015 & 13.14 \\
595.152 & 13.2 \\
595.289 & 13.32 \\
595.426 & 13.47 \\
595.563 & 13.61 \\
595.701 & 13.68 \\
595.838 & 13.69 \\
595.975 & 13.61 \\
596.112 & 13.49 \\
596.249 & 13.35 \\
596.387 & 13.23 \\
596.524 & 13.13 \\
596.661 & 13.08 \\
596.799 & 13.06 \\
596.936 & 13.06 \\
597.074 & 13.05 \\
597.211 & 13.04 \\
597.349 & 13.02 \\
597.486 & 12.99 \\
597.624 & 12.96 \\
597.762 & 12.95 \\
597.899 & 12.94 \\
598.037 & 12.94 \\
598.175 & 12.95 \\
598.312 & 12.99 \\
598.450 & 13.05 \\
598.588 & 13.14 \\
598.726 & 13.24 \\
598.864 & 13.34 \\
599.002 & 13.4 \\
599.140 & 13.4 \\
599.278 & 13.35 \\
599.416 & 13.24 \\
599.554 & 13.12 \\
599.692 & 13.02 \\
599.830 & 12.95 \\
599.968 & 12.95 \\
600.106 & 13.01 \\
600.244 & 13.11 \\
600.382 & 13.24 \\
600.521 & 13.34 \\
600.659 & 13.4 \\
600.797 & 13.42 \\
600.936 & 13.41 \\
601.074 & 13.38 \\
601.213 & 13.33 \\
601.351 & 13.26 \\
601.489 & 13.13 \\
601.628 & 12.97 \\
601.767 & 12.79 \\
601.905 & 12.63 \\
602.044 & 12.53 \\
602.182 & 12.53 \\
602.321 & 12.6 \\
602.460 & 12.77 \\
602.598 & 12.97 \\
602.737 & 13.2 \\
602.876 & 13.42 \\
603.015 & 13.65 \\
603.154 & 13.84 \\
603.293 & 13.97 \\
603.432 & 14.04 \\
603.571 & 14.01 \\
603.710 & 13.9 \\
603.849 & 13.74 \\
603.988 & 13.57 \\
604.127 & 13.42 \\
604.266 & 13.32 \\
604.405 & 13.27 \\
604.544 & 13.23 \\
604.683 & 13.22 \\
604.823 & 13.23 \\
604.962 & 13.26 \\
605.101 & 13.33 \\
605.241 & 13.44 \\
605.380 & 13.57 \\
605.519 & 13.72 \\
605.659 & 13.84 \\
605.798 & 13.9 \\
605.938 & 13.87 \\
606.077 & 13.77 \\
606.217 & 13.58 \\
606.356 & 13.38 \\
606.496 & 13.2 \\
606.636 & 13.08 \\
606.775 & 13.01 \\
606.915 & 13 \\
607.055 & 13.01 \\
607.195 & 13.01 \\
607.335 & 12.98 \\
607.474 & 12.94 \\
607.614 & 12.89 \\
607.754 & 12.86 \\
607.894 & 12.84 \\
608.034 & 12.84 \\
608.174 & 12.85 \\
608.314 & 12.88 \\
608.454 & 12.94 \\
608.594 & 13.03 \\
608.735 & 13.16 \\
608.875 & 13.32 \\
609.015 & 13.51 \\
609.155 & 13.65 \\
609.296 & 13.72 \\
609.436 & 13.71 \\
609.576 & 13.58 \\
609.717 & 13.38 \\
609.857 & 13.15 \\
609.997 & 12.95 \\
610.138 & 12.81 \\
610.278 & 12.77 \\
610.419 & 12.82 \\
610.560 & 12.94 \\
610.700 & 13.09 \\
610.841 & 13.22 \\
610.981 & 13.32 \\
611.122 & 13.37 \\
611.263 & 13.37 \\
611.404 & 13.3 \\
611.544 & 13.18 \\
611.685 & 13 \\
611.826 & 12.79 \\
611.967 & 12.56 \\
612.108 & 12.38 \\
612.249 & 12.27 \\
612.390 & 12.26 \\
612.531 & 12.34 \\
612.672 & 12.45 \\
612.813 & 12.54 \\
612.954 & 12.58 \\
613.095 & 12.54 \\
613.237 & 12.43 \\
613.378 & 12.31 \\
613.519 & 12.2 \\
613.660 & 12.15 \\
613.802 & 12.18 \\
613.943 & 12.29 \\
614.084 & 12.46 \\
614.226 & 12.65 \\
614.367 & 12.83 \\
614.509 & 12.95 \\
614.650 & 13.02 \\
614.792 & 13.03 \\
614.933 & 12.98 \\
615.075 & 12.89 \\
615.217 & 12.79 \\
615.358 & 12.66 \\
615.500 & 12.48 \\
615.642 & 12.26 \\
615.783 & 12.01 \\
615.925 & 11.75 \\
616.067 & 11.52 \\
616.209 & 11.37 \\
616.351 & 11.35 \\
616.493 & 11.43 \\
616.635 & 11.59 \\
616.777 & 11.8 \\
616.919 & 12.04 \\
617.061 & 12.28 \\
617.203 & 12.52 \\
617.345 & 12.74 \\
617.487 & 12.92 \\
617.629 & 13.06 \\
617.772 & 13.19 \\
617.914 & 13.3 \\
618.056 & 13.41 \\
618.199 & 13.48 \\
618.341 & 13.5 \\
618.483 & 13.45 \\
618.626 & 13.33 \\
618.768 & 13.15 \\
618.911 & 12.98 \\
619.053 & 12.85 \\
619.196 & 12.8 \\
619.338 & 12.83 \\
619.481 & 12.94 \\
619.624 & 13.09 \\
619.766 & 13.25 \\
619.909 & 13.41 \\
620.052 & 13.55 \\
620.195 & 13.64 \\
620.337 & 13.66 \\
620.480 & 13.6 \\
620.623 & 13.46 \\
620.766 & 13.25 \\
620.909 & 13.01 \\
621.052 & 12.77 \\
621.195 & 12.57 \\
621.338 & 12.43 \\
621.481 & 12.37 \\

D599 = 0.04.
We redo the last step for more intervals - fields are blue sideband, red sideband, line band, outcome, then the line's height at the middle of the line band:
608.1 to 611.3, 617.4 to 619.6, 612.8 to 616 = 0.157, 13.2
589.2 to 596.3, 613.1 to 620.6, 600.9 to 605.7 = -0.225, 12.7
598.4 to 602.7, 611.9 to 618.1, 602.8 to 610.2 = -0.308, 12.8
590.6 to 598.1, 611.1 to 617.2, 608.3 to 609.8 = -0.084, 12.7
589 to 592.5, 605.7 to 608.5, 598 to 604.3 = -0.296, 12.6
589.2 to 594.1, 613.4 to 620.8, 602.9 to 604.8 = -0.155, 12.6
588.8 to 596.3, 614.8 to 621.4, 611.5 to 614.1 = 0.051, 12.7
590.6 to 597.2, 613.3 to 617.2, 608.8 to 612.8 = -0.168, 12.5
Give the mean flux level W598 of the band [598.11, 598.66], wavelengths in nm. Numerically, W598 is 13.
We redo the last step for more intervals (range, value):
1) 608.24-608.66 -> 13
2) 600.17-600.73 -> 13.3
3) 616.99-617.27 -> 12.4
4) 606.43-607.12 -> 13.1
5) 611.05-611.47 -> 13.3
